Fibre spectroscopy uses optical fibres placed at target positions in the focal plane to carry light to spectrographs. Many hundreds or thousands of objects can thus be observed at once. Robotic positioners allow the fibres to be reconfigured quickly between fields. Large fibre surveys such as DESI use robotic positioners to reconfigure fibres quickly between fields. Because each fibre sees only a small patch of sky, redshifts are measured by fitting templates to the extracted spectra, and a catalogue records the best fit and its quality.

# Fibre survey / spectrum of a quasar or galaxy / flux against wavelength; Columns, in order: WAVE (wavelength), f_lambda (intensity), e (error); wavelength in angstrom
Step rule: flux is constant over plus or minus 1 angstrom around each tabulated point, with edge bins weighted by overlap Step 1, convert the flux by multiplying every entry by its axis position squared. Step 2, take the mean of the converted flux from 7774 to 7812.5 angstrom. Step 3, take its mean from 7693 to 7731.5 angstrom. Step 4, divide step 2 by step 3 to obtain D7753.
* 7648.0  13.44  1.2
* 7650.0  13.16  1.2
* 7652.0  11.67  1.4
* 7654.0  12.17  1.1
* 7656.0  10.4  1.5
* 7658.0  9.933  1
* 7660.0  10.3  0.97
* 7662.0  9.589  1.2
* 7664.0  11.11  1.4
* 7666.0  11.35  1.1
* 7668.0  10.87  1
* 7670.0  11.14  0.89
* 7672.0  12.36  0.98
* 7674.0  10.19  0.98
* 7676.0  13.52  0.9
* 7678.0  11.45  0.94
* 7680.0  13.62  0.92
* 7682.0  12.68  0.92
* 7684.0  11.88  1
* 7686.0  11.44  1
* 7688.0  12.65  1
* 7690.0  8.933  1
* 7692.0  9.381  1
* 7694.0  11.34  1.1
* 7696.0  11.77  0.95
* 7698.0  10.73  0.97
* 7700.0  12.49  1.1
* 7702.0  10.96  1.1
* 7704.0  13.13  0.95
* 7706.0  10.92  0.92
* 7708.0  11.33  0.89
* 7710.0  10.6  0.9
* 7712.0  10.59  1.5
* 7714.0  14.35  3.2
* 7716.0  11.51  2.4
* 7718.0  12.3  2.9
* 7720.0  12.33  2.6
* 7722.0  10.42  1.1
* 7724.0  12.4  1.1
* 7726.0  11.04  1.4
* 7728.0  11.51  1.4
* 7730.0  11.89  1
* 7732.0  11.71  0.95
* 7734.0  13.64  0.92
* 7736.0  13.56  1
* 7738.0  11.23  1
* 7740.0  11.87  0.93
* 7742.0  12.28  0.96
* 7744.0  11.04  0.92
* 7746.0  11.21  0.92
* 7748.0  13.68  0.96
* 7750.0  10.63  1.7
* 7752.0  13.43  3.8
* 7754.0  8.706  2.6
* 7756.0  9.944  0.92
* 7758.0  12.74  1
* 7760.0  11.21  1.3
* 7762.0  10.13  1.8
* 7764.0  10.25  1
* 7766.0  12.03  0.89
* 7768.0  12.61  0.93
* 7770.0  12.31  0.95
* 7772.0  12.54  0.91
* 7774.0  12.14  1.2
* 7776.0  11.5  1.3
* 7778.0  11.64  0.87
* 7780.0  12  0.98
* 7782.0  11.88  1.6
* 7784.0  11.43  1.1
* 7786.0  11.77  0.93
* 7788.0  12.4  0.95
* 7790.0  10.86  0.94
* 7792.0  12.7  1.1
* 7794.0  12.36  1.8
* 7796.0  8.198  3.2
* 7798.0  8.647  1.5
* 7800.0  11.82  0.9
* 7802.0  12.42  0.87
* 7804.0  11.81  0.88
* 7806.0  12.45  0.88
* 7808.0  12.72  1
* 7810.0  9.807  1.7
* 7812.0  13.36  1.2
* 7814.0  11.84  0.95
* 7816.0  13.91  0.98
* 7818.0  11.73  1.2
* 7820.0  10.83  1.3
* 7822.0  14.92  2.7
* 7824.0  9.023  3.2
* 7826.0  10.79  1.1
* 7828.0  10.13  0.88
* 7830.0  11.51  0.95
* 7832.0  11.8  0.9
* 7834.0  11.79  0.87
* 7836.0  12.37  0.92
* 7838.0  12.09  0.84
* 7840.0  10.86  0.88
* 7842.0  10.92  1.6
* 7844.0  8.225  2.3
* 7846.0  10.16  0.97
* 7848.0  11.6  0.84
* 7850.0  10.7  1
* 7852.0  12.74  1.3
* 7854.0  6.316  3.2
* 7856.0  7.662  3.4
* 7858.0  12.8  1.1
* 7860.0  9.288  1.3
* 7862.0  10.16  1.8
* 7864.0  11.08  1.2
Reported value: 1.01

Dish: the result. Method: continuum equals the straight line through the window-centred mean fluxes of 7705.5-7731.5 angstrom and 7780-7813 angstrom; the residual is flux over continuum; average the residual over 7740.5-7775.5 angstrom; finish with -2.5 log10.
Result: 0.00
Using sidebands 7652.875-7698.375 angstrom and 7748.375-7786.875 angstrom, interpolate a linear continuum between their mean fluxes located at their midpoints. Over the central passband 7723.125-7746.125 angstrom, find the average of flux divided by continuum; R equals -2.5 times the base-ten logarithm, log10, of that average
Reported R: -0.05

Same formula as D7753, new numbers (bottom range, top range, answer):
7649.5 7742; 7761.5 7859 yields 1.01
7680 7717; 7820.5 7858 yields 0.97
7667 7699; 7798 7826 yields 1.07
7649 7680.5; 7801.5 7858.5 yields 1.03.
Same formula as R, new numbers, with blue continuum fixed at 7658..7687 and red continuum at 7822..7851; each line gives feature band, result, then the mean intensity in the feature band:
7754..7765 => 0.056 mag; 10.7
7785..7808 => -0.033 mag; 11.5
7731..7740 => -0.107 mag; 12.5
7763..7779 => -0.065 mag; 11.9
